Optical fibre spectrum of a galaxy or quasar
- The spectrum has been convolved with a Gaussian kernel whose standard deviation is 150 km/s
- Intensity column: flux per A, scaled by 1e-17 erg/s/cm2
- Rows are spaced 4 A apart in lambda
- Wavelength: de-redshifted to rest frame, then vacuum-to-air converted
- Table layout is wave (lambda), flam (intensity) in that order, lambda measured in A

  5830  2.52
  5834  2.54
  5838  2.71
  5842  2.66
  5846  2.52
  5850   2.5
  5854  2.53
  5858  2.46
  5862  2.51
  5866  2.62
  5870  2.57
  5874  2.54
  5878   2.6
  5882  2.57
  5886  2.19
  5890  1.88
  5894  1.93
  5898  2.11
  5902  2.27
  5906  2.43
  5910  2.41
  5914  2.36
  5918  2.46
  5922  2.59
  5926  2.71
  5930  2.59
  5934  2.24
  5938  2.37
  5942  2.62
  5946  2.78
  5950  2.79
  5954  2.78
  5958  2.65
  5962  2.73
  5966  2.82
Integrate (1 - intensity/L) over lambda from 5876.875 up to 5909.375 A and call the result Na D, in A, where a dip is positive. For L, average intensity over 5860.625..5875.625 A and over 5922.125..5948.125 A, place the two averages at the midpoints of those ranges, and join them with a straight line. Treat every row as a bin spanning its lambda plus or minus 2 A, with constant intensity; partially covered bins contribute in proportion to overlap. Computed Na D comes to 4.0 A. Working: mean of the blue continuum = 2.56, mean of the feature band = 2.24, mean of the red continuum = 2.56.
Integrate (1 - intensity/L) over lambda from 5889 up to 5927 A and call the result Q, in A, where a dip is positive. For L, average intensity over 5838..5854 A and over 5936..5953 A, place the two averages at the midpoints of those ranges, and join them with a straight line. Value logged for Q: 4.4 A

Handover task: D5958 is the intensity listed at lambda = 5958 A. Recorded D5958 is 2.65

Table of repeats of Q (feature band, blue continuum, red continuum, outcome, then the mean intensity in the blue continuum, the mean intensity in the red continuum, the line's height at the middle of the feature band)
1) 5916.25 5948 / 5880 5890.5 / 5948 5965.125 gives 0.4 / 2.26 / 2.74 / 2.58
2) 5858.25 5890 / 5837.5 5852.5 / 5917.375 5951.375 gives 1.3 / 2.58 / 2.57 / 2.58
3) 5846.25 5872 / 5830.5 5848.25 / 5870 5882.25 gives 0.5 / 2.6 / 2.57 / 2.58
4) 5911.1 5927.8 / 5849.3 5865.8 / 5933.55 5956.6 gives 0.4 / 2.51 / 2.62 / 2.59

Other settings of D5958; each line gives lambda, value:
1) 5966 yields 2.82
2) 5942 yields 2.62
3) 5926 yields 2.71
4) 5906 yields 2.43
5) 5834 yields 2.54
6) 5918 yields 2.46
